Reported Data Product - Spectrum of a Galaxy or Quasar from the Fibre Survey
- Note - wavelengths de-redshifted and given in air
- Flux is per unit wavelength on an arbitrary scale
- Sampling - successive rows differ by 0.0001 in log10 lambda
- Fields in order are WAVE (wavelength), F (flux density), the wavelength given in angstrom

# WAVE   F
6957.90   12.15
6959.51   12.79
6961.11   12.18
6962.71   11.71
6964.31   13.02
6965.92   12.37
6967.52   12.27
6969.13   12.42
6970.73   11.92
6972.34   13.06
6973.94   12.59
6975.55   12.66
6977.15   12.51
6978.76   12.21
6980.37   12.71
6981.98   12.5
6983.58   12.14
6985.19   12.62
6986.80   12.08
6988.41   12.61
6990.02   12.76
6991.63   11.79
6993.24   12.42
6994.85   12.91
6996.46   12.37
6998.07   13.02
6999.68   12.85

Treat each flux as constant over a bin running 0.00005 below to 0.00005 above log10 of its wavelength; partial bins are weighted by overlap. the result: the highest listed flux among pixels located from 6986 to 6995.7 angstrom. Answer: 12.91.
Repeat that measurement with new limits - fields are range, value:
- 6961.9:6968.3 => 13.02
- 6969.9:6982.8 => 13.06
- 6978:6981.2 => 12.71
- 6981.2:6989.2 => 12.62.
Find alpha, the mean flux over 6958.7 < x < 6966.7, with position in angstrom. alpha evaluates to 12.4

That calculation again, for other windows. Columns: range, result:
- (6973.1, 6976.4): 12.7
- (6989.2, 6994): 12.3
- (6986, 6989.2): 12.3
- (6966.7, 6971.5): 12.2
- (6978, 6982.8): 12.5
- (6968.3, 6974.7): 12.5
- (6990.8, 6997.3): 12.4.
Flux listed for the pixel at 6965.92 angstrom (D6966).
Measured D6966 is 12.37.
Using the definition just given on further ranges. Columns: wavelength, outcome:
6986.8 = 12.08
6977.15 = 12.51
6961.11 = 12.18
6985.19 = 12.62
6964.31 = 13.02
